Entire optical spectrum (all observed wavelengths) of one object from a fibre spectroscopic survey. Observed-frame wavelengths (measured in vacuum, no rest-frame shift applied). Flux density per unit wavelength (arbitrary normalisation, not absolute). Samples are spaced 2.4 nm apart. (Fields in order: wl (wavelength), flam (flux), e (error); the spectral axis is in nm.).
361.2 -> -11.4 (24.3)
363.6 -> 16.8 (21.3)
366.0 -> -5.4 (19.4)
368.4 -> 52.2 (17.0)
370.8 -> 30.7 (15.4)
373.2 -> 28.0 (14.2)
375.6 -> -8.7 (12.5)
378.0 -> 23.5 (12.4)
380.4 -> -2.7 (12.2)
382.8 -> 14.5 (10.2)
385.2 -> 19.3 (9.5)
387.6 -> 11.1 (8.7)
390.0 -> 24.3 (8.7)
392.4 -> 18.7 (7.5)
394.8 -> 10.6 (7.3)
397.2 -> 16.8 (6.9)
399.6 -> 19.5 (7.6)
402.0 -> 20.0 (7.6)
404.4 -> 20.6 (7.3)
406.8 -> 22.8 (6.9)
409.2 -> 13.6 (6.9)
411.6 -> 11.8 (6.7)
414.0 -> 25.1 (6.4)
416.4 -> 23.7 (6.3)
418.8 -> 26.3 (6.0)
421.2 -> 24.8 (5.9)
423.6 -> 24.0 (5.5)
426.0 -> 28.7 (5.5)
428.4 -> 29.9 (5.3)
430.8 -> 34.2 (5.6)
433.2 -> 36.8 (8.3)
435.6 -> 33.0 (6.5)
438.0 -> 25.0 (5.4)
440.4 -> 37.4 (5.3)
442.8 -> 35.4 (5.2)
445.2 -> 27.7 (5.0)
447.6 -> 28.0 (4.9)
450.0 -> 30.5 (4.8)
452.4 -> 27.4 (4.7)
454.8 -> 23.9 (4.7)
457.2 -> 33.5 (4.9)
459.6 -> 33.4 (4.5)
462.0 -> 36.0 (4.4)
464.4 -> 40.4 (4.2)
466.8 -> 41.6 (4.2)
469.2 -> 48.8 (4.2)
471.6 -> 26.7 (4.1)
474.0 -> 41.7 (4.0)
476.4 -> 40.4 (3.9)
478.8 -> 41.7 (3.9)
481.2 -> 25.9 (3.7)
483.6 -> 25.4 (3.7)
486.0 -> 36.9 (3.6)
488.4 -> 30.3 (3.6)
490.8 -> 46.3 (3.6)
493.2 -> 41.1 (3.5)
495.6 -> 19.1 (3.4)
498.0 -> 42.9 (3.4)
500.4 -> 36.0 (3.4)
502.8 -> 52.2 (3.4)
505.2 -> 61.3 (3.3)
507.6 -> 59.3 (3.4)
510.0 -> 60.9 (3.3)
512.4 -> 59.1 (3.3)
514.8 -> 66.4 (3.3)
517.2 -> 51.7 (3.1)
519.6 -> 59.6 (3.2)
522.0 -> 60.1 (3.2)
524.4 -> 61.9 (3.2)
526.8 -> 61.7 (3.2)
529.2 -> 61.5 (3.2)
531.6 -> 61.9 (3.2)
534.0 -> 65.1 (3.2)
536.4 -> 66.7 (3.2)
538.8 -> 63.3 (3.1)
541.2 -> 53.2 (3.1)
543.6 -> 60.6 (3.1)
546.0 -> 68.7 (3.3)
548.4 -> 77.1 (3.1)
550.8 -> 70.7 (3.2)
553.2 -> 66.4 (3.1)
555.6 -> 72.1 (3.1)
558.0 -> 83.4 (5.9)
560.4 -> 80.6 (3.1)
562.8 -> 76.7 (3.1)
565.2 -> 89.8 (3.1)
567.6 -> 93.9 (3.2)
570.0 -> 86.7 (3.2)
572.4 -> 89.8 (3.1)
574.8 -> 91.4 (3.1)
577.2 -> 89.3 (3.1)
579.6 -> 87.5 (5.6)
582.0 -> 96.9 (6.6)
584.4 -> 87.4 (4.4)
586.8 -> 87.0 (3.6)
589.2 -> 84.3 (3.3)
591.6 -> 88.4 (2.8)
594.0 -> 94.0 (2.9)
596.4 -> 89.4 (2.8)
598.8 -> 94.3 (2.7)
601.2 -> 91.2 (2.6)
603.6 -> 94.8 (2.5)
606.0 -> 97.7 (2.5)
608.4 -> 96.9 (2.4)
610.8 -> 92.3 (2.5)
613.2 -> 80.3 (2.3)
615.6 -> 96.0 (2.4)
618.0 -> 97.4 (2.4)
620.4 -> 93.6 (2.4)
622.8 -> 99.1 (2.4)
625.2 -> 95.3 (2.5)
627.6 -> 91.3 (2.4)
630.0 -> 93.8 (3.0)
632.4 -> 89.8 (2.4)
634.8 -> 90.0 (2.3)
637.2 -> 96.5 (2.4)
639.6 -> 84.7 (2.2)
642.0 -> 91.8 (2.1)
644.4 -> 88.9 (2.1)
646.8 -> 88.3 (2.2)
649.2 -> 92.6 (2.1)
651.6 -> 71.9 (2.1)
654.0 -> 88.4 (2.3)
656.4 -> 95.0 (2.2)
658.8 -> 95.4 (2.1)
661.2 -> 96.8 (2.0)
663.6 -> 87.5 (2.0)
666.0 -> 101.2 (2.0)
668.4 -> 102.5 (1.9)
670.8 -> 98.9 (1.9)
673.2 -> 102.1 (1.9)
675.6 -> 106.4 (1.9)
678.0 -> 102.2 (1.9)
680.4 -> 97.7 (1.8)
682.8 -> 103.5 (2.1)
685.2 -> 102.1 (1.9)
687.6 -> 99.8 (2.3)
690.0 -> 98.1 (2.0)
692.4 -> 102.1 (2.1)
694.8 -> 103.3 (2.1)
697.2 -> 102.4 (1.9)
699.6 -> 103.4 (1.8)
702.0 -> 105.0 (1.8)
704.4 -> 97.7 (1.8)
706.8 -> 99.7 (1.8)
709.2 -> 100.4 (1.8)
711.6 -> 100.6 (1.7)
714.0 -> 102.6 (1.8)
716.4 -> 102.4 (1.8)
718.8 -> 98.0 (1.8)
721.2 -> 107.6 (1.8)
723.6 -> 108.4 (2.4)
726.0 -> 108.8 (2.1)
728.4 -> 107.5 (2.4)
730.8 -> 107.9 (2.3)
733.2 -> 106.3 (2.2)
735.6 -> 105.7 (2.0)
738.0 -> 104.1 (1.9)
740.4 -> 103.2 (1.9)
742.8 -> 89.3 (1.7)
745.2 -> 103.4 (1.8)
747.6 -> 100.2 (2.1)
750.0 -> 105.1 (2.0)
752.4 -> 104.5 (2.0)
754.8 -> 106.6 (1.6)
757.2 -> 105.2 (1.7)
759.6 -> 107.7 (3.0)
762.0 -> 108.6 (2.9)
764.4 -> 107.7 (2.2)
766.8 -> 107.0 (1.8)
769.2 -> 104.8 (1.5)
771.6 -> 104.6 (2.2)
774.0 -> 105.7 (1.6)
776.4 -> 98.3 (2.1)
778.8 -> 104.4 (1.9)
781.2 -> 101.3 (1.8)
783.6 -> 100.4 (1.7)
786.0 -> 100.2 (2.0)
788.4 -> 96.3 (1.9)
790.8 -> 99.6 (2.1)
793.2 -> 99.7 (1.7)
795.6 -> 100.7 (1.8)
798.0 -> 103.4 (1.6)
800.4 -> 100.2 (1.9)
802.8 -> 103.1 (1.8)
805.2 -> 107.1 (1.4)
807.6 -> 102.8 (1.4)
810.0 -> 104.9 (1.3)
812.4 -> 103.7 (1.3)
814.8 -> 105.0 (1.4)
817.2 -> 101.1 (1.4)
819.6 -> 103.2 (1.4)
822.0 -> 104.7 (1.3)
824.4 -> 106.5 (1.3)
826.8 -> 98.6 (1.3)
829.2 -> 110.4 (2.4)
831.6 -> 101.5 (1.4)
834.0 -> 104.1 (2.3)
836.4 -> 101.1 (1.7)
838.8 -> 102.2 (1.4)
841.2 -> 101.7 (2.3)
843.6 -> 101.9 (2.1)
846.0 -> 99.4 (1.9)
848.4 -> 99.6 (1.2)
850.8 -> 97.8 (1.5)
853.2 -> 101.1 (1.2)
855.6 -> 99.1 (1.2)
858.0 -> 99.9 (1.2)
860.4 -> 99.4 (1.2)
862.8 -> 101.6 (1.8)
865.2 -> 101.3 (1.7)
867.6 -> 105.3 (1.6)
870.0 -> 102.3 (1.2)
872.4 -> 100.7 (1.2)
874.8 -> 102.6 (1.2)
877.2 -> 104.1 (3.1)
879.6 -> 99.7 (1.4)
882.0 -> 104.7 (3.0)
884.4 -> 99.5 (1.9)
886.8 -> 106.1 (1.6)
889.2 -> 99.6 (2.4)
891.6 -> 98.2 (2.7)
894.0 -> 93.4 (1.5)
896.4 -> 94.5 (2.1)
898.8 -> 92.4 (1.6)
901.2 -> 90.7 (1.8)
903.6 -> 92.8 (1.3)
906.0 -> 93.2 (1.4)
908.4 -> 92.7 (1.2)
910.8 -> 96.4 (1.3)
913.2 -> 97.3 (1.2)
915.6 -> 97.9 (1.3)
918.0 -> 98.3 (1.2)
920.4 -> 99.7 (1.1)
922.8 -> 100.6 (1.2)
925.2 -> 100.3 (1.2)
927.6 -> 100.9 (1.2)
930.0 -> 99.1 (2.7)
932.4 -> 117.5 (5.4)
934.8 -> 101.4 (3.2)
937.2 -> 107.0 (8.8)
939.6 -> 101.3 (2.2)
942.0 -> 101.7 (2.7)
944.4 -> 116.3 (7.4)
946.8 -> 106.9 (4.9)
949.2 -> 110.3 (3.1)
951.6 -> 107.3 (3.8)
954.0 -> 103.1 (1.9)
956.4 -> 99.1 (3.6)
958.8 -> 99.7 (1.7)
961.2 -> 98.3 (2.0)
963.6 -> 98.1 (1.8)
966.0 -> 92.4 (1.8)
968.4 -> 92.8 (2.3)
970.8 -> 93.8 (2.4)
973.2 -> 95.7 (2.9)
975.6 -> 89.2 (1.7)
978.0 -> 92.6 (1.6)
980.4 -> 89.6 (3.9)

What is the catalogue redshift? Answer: 0.259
